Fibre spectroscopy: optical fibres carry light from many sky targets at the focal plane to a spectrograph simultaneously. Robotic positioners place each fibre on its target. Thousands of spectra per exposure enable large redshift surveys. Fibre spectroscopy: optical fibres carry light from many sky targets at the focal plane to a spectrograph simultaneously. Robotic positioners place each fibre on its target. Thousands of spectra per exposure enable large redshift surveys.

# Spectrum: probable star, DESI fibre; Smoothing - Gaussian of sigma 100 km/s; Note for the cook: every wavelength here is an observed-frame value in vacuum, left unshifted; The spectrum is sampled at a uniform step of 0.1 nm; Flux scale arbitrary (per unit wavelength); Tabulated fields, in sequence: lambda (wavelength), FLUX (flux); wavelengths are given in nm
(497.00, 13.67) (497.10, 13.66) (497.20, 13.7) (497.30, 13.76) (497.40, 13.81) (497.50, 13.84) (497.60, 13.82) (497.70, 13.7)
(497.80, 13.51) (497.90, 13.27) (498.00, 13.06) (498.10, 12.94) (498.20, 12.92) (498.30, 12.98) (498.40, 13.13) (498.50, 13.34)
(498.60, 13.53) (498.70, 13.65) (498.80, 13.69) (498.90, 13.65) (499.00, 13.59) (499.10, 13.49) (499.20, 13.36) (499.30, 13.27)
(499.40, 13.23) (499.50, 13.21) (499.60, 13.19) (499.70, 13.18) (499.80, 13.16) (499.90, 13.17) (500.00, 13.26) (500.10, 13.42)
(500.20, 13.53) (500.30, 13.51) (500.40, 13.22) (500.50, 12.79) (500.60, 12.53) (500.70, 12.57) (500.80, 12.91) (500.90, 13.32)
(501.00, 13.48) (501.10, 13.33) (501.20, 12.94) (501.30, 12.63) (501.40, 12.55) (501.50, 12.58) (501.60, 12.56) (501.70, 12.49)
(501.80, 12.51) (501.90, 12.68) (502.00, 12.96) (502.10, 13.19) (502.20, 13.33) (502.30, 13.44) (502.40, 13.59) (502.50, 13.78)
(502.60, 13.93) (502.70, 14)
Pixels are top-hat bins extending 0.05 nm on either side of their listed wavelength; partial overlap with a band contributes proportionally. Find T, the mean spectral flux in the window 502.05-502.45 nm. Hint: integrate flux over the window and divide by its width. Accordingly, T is 13.4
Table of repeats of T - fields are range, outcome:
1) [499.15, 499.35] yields 13.3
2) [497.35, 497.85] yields 13.7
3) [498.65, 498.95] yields 13.7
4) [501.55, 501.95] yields 12.6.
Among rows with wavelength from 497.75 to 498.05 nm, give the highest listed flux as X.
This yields 13.51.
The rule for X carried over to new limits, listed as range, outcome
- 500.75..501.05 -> 13.48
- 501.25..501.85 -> 12.63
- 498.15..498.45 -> 13.13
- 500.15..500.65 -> 13.53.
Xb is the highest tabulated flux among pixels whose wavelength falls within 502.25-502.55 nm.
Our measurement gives 13.78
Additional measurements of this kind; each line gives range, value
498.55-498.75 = 13.65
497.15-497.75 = 13.84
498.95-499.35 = 13.59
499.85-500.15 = 13.42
